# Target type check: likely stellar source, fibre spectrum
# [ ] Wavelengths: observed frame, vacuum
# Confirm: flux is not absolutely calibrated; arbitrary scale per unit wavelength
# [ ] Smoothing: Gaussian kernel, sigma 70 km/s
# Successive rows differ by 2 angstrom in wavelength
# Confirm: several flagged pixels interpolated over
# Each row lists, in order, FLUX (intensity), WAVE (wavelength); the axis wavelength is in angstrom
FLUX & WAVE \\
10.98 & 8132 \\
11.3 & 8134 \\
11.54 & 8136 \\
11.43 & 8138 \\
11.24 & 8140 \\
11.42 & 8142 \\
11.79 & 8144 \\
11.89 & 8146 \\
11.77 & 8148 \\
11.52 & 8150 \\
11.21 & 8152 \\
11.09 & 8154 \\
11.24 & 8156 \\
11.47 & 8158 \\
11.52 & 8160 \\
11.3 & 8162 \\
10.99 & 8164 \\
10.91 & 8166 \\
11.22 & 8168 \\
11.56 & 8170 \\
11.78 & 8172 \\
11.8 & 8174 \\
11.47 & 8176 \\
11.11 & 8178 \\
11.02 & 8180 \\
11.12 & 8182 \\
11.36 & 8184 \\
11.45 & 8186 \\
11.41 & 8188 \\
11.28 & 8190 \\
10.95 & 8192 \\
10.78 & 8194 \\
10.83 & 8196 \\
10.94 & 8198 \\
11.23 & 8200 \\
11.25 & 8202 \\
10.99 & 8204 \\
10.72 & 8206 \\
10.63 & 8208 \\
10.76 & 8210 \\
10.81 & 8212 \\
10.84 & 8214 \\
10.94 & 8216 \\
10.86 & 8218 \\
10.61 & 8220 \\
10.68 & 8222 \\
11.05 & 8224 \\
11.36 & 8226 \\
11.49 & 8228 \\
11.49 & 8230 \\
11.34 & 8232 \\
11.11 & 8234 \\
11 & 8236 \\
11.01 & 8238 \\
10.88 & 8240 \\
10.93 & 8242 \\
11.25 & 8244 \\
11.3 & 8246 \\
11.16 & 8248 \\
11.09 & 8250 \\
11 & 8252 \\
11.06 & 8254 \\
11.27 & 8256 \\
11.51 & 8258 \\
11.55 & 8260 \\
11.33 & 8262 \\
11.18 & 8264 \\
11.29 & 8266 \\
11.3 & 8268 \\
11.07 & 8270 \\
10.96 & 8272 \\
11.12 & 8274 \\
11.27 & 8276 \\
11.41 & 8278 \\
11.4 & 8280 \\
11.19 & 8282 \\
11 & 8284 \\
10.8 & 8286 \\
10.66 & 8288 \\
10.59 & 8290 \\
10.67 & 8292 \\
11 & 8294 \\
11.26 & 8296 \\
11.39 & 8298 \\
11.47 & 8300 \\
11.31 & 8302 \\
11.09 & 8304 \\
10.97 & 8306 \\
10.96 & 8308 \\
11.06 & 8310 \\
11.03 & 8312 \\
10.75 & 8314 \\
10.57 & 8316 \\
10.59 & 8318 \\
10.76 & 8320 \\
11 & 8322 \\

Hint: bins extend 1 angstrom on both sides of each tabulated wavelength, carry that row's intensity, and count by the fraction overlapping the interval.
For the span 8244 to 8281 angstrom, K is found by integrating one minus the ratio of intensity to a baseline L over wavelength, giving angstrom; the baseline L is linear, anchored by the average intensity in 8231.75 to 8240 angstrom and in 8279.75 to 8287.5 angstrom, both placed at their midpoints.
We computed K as -0.6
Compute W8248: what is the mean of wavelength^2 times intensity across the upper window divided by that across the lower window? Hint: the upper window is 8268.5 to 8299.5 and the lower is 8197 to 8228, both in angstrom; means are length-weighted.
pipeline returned 1.03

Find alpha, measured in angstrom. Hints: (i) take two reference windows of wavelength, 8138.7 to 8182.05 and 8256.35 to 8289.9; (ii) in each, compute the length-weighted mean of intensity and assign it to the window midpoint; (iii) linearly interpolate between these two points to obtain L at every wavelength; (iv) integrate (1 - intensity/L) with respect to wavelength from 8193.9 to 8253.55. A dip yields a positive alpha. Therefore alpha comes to 1.3 angstrom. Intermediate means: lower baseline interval 11.4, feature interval 11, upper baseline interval 11.2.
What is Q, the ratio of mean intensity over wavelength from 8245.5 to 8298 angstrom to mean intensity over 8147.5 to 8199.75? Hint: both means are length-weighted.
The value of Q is 1.0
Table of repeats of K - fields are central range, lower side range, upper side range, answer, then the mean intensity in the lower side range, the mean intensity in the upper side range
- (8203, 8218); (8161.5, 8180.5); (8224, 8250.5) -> 0.6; 11.3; 11.2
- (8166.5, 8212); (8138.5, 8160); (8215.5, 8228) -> 0.1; 11.5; 11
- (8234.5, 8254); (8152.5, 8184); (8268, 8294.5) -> 0.1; 11.3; 11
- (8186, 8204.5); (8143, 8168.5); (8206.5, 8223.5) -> -0.2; 11.4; 10.8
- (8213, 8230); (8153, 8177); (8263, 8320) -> 0.3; 11.4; 11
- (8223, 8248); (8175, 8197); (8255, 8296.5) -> -0.1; 11.2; 11.1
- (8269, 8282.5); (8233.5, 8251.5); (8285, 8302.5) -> -0.2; 11.1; 11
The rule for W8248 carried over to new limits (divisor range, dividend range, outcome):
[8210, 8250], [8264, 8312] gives 1.02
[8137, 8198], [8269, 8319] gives 1.00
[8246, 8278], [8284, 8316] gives 0.99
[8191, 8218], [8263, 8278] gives 1.04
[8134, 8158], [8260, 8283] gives 1.01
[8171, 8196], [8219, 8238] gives 1.00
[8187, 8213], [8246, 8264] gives 1.04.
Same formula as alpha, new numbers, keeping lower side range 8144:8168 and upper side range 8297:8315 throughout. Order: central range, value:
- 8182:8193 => 0.04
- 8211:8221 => 0.40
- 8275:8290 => 0.11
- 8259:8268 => -0.12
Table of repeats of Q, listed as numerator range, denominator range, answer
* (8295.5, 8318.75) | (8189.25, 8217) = 1.01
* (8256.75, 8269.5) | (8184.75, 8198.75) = 1.02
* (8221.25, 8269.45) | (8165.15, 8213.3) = 1.00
